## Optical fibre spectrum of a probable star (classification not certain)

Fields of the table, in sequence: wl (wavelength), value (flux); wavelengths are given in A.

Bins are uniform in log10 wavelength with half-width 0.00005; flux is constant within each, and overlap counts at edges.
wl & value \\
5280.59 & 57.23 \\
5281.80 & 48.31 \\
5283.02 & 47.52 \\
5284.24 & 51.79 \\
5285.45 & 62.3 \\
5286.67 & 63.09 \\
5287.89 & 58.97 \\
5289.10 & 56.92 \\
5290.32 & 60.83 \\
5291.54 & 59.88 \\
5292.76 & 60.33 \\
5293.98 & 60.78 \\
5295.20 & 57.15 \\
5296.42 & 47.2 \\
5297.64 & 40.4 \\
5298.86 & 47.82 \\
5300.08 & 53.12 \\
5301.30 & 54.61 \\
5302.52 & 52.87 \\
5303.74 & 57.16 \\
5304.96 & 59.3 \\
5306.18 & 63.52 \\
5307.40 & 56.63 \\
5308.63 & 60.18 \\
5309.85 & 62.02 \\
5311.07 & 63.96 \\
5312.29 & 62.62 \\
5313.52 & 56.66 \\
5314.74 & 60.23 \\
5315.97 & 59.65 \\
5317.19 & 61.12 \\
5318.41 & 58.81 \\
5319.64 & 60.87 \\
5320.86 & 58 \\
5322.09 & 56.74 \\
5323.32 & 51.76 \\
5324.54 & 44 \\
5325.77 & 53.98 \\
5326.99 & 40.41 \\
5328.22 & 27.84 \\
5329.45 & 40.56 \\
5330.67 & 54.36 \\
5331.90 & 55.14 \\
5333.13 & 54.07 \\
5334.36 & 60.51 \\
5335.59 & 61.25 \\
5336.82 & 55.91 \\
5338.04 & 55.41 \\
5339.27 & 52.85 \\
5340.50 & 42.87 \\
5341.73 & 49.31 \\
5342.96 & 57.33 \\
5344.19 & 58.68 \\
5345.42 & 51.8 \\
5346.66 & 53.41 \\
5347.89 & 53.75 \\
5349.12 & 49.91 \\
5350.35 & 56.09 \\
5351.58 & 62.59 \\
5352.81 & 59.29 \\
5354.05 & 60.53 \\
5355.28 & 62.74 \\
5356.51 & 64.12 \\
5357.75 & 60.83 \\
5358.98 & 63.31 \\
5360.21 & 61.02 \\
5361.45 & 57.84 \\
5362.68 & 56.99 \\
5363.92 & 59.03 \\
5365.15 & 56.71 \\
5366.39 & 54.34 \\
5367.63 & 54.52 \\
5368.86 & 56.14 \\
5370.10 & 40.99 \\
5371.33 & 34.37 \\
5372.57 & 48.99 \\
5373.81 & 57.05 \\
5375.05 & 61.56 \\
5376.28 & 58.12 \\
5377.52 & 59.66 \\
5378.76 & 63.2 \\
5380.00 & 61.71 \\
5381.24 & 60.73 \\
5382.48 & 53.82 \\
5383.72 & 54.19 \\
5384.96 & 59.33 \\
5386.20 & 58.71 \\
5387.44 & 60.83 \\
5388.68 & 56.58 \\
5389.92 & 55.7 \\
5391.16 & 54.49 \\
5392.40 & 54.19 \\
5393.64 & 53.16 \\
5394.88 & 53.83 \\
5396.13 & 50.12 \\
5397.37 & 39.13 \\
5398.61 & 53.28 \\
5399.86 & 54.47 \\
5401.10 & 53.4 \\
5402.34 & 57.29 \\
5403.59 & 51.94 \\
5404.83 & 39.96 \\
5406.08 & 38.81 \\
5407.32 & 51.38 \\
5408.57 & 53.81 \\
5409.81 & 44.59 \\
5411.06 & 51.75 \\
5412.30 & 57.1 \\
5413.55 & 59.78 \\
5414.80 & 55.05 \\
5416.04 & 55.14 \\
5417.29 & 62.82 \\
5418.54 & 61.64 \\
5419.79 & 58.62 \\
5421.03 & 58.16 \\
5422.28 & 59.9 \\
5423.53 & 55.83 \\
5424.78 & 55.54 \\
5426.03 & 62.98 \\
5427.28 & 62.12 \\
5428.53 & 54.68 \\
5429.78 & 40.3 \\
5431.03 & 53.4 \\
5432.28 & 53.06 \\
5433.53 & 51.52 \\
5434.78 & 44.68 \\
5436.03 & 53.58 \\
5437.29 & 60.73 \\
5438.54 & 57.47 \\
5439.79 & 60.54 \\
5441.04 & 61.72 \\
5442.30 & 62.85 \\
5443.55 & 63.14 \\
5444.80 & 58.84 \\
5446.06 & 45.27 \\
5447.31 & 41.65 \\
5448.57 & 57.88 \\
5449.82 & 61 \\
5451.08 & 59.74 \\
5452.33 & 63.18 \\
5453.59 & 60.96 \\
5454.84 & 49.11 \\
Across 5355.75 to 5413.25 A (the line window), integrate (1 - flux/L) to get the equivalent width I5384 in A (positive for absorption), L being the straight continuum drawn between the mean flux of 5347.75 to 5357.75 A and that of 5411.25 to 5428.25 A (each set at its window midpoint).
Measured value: 4.2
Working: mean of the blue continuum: 59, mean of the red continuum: 58.6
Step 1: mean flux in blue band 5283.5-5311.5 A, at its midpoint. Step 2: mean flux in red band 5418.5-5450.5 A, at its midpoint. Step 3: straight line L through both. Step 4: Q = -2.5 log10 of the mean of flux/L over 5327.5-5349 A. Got 0.09 mag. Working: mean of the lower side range 56.9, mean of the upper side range 55.9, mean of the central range 51.9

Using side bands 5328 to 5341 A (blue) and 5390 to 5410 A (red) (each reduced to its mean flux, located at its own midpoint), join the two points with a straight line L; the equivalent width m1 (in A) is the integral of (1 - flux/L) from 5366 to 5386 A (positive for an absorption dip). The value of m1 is -1.6 A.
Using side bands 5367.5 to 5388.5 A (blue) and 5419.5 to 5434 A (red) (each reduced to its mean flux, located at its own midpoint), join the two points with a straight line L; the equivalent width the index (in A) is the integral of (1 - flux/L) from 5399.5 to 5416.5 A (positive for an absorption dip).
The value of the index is 1.18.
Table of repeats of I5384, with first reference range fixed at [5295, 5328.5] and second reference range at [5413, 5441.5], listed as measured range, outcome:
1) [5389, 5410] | 2.0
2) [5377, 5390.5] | -0.7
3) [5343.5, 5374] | -0.2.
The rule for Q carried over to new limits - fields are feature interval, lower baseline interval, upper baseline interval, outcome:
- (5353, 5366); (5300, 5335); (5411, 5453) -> -0.083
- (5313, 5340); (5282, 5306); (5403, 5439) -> 0.029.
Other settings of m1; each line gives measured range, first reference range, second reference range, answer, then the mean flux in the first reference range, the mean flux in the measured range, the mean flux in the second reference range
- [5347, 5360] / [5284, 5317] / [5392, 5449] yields -0.76 A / 57.5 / 59.3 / 54.1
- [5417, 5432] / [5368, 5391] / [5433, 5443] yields -0.13 A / 55.6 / 56.9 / 56.7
